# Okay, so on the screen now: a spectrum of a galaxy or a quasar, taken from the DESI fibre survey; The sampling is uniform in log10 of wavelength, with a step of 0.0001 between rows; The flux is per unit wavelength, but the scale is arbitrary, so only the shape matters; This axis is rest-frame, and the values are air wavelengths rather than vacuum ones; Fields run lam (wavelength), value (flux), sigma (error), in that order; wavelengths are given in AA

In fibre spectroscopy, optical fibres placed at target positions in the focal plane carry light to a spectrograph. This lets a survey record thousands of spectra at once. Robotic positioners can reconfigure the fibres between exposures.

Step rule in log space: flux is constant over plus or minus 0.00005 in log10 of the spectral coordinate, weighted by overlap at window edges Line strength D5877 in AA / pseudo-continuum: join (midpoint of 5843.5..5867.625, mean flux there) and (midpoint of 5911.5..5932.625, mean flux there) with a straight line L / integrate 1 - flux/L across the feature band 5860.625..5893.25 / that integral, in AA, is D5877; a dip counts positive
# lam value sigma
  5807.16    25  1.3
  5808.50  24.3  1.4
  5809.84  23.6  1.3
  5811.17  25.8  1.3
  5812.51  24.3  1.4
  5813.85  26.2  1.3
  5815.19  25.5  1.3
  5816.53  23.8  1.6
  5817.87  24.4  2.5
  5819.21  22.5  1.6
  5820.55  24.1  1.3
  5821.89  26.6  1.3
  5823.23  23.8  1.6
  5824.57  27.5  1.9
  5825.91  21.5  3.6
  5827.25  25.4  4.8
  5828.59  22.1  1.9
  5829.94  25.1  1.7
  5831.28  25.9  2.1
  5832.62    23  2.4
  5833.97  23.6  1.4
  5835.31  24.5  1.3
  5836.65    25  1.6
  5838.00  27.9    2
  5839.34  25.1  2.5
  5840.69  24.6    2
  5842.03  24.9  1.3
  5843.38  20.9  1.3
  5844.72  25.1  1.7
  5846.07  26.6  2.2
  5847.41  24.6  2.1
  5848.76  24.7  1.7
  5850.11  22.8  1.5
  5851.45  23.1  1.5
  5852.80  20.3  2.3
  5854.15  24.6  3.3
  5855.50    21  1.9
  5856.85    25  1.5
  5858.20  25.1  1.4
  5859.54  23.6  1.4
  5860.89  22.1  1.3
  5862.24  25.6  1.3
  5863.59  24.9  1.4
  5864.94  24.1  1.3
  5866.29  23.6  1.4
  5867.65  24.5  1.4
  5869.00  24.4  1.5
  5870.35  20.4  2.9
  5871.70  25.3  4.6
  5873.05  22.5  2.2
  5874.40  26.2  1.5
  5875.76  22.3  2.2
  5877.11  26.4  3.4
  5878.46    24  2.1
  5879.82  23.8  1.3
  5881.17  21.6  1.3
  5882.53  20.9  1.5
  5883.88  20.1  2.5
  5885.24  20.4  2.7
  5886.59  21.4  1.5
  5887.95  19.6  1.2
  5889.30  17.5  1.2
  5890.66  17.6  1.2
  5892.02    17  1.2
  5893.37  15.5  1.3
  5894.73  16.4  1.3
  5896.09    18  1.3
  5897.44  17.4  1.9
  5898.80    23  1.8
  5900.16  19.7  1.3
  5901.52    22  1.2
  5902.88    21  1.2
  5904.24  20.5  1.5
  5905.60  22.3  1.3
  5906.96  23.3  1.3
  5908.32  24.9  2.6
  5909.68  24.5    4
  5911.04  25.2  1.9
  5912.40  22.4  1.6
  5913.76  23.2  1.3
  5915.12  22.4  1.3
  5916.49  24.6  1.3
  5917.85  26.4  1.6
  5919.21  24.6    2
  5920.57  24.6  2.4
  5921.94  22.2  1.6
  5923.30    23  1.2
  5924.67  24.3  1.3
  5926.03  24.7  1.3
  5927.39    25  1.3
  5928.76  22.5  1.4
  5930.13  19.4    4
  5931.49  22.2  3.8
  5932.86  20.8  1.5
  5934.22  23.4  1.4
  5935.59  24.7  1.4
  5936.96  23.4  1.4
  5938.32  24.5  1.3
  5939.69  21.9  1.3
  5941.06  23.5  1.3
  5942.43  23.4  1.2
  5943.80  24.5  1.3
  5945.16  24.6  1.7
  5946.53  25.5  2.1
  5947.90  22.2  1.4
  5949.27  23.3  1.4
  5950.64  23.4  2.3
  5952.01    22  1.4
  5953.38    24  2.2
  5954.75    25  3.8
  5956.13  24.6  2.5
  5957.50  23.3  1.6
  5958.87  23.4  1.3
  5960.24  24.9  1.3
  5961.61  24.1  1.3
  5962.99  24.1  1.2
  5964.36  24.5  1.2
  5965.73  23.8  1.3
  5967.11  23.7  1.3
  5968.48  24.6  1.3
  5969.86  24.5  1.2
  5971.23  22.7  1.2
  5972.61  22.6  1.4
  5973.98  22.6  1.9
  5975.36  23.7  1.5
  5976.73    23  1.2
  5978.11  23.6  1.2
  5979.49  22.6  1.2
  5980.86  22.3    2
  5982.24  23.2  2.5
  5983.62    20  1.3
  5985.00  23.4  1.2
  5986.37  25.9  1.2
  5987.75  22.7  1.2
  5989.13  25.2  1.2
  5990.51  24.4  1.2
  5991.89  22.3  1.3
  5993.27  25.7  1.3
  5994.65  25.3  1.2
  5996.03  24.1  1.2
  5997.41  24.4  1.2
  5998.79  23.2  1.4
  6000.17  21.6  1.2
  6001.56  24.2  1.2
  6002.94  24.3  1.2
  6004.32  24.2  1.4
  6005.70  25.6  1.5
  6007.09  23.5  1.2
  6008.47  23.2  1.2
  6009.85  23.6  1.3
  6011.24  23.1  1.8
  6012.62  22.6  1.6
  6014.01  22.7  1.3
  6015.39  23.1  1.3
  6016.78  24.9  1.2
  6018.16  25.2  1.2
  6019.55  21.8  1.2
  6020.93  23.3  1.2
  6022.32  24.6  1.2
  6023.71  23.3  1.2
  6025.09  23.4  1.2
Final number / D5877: 2.1 AA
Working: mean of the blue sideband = 23.9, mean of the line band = 22.2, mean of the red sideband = 23.4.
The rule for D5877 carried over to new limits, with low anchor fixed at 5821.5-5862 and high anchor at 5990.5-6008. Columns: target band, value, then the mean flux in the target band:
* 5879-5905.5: 4.8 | 19.7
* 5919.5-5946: 0.9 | 23.3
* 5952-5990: 0.7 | 23.6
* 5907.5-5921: -0.1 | 24.3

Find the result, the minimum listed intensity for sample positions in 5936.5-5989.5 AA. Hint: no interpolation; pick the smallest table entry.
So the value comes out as 20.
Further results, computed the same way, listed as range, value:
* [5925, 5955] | 19.4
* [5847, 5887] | 20.1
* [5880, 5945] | 15.5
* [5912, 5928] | 22.2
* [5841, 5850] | 20.9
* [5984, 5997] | 22.3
